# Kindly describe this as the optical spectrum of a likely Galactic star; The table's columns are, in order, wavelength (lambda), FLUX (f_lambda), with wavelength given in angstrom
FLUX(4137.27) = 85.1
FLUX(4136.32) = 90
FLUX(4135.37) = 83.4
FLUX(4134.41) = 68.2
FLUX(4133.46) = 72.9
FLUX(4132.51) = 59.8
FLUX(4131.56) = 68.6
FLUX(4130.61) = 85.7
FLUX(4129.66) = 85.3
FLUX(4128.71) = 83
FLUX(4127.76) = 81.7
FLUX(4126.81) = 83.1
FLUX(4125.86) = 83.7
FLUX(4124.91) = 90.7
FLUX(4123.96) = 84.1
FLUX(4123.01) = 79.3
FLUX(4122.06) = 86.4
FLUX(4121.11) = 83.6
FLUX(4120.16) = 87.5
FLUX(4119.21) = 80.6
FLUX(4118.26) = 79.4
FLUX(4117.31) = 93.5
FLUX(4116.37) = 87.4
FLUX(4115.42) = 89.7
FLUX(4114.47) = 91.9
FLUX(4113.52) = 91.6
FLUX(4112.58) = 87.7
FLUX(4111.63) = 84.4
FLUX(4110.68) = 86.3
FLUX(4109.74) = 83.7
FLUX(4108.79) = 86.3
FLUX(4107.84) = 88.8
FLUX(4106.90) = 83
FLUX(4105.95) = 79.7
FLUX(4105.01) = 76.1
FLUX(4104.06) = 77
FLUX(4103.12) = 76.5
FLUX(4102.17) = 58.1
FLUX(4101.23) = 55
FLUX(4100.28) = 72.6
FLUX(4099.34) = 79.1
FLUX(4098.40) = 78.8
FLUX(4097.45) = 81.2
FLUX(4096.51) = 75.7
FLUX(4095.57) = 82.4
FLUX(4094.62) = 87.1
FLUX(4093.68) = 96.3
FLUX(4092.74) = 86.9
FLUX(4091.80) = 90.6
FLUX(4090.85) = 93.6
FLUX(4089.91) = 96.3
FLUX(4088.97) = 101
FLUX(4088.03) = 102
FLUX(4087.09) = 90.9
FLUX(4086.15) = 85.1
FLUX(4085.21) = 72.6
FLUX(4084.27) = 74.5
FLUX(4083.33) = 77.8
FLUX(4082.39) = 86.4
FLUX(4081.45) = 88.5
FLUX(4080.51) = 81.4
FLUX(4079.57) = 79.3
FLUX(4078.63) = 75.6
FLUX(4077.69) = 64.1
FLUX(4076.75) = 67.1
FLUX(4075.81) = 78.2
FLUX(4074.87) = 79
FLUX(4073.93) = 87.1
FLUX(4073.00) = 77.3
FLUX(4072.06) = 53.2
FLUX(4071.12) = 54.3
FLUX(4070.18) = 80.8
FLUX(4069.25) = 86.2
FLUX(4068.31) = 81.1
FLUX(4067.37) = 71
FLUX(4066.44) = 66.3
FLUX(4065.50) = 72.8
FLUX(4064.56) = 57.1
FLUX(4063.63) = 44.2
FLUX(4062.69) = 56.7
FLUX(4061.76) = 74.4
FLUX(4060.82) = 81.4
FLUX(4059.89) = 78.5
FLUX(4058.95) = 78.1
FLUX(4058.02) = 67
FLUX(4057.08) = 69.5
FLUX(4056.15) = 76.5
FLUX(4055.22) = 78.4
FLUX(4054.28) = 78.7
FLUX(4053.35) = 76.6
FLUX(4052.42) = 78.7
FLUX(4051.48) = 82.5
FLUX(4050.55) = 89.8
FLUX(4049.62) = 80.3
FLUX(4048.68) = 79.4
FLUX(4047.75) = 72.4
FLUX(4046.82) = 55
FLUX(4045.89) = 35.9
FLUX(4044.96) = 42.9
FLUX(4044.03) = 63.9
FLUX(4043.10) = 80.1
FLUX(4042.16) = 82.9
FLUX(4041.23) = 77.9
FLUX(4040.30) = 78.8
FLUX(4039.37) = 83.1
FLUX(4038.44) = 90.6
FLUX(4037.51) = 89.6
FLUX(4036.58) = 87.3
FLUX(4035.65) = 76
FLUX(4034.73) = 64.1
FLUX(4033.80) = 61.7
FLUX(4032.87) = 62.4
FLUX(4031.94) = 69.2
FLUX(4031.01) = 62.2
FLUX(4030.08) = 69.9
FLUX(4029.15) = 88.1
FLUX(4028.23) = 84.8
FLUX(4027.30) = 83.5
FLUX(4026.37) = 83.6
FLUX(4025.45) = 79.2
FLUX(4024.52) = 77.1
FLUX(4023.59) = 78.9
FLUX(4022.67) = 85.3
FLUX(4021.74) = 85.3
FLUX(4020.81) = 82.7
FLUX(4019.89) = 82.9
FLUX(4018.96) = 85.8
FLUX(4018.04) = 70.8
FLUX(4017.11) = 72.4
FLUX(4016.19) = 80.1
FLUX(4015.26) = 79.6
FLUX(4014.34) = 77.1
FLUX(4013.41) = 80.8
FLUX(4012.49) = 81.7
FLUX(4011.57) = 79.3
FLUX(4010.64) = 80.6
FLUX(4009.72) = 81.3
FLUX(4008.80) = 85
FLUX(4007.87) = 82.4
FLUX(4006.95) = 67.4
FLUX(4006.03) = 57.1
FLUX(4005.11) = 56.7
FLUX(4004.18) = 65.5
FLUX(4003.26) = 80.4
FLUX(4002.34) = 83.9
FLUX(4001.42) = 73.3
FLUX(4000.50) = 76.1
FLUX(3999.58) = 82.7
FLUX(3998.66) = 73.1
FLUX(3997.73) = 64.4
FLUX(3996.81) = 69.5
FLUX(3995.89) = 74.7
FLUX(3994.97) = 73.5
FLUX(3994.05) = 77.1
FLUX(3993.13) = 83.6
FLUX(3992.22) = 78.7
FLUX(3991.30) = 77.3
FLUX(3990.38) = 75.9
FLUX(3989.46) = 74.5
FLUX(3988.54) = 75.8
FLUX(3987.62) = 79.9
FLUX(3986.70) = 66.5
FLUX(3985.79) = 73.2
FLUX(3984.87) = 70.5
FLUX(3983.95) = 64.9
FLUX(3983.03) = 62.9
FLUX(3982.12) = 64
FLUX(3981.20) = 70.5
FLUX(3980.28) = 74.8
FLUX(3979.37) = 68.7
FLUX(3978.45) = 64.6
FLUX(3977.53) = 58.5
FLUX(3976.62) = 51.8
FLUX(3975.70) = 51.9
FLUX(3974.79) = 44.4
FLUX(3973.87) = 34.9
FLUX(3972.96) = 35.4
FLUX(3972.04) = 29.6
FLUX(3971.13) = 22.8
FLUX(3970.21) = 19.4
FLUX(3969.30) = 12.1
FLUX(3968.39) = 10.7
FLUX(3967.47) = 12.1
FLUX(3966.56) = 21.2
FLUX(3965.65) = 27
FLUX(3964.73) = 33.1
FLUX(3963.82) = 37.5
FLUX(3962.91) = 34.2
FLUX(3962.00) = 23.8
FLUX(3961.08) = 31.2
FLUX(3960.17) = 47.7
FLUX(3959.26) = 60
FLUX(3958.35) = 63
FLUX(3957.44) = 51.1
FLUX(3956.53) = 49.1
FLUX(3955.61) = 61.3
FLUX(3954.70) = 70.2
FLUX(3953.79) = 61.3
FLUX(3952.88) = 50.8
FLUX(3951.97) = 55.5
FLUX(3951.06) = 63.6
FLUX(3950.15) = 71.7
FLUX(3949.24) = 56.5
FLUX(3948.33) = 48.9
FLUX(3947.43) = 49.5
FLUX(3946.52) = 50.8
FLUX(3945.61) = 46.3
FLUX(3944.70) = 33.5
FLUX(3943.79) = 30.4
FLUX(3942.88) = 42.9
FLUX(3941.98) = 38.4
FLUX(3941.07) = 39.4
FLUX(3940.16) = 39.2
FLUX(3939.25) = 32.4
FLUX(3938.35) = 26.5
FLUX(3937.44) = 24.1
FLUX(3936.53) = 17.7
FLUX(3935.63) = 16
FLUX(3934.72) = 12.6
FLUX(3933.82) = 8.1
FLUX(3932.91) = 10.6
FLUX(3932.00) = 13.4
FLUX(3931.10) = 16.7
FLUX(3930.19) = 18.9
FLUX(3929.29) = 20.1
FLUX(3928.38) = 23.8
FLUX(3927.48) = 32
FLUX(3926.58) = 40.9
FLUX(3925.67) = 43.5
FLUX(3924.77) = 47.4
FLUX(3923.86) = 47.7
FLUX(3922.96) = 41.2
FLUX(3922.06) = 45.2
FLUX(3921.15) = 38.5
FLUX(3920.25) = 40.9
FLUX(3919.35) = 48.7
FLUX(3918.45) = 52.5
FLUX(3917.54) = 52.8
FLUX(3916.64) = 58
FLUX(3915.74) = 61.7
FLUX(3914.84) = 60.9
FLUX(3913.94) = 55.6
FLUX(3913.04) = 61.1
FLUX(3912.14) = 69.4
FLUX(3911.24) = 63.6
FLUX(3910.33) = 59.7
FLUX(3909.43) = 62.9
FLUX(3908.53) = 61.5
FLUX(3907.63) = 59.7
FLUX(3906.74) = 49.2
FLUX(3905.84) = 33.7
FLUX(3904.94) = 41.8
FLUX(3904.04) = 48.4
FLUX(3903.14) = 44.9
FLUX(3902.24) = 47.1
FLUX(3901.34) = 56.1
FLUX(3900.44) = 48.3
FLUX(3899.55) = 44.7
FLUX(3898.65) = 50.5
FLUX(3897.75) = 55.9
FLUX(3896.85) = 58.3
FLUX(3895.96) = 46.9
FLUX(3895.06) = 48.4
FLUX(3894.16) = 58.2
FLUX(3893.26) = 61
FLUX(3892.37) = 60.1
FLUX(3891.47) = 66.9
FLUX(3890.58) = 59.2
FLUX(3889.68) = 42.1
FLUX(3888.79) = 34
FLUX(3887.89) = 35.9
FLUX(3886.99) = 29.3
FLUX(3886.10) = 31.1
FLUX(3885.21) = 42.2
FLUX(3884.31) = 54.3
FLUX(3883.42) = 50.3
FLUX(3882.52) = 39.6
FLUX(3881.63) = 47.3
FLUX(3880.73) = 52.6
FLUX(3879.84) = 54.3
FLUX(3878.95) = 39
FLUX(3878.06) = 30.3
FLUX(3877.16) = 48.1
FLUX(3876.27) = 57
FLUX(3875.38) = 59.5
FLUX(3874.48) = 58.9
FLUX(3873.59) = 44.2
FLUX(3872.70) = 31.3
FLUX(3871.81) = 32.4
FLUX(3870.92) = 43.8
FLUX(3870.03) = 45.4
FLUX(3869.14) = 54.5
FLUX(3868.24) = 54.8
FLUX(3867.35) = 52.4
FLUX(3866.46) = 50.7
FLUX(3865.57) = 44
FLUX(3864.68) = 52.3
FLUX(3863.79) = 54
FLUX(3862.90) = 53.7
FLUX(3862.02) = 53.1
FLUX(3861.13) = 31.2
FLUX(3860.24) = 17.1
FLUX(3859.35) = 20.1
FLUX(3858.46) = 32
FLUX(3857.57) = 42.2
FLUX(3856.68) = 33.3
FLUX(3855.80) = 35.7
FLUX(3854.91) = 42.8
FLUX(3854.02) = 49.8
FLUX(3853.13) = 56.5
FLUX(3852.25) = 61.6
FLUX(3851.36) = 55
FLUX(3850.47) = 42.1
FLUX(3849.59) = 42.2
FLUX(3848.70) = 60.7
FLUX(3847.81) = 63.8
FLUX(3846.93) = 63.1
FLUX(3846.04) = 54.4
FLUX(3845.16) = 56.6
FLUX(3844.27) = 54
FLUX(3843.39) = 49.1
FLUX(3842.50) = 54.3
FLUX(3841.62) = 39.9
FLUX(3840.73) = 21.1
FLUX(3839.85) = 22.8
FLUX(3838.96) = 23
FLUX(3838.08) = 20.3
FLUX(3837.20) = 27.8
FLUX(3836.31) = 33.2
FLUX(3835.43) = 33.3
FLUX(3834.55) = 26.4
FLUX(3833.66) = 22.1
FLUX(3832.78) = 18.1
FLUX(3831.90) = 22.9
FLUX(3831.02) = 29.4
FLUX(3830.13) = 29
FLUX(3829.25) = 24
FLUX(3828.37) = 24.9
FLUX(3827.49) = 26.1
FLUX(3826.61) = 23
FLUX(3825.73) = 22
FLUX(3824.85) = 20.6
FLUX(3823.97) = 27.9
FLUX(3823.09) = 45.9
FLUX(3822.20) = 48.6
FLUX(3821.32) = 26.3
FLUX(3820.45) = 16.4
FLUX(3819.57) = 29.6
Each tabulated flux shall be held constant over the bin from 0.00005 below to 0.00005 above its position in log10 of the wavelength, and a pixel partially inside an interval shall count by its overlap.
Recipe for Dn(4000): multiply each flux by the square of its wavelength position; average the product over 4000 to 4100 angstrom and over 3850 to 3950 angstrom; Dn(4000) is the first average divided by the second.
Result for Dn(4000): 1.88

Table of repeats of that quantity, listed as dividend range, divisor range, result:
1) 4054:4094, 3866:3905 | 1.78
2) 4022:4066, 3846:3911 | 1.67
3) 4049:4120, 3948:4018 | 1.38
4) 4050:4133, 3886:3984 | 1.94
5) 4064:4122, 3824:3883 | 2.24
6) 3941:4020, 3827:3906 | 1.45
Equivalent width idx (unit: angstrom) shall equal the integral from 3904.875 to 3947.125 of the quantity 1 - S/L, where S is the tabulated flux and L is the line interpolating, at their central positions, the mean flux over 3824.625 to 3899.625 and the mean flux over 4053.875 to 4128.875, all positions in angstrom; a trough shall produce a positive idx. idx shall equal 9.77 angstrom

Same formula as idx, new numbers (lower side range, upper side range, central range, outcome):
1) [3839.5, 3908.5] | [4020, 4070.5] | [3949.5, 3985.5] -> 8.5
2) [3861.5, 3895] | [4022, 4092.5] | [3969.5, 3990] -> 2.4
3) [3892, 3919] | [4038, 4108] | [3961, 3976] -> 8.3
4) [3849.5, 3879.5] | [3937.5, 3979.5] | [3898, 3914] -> -3.5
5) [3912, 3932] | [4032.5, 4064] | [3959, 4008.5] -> 1.2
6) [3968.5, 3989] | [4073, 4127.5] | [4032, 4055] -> -1.5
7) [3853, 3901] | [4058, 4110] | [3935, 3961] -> 5.1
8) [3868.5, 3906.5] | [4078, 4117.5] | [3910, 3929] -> 1.2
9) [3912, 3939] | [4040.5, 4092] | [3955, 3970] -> 3.3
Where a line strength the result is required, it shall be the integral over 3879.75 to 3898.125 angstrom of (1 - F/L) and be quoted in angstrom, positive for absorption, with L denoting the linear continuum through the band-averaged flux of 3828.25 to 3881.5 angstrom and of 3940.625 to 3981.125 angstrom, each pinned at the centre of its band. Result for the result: -2.6 angstrom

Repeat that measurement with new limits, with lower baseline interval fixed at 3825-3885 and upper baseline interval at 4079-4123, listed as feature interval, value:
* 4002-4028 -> -3.5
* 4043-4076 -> 2.4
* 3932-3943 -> 6.1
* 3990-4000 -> -1.5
